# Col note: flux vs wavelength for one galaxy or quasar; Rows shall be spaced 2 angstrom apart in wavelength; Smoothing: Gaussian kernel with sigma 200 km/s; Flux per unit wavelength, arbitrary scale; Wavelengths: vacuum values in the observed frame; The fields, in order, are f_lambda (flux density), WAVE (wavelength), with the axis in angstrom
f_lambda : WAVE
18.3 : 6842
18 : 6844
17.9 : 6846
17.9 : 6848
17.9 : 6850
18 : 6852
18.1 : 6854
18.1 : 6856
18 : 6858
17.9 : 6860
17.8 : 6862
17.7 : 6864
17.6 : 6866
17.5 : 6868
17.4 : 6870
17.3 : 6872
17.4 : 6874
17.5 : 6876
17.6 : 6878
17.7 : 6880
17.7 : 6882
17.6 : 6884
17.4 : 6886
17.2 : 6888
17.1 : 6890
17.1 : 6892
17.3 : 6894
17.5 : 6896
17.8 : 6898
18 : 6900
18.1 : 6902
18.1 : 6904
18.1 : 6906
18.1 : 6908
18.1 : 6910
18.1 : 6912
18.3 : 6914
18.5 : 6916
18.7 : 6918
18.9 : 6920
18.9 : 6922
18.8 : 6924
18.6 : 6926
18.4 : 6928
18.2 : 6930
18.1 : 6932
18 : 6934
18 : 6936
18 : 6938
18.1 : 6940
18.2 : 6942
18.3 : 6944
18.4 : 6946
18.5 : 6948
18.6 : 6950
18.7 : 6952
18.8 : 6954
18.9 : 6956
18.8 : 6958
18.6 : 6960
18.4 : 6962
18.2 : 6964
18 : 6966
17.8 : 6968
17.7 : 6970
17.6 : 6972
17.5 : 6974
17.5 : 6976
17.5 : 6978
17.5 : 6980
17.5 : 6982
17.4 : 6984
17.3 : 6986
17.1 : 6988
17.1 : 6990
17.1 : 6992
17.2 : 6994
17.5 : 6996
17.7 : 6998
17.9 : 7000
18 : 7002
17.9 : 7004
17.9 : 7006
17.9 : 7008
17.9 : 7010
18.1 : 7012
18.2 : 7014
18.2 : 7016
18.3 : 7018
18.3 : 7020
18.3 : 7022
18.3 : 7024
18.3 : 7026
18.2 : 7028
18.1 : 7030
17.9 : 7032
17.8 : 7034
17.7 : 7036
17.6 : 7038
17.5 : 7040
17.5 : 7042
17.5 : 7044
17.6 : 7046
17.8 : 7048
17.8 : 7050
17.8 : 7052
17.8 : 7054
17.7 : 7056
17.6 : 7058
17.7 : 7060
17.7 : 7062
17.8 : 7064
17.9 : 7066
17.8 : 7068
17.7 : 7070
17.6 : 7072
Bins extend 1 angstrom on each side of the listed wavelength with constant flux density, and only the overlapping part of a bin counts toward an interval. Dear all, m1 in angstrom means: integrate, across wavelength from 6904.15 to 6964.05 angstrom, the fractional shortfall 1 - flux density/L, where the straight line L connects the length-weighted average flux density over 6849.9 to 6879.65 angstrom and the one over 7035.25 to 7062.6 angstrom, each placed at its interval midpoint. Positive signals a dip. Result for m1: -2.4 angstrom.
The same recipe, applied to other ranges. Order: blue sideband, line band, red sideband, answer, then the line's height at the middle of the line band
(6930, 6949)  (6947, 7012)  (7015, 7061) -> 0.7 angstrom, 18.1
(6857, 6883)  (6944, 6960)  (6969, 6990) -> -1.1 angstrom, 17.5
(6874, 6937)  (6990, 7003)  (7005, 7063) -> 0.3 angstrom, 17.9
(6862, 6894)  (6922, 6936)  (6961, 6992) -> -0.7 angstrom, 17.5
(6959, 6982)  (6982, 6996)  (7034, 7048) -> 0.4 angstrom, 17.8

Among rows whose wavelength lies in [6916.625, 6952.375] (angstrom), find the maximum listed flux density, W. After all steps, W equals 18.9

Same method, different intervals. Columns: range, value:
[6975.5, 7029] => 18.3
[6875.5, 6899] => 17.8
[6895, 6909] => 18.1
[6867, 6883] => 17.7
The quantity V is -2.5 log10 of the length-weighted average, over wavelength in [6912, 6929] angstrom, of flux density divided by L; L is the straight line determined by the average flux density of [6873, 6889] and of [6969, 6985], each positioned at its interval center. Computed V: -0.065 mag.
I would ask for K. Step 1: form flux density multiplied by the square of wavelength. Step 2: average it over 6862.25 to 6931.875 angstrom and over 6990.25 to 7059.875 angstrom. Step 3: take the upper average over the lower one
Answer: 1.0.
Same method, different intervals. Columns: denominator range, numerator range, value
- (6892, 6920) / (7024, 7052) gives 1.02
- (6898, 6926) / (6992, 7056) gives 1.01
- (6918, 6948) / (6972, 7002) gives 0.96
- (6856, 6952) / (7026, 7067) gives 1.03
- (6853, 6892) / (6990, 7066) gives 1.06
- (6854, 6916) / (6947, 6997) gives 1.03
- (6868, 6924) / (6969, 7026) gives 1.02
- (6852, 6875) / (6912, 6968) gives 1.06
